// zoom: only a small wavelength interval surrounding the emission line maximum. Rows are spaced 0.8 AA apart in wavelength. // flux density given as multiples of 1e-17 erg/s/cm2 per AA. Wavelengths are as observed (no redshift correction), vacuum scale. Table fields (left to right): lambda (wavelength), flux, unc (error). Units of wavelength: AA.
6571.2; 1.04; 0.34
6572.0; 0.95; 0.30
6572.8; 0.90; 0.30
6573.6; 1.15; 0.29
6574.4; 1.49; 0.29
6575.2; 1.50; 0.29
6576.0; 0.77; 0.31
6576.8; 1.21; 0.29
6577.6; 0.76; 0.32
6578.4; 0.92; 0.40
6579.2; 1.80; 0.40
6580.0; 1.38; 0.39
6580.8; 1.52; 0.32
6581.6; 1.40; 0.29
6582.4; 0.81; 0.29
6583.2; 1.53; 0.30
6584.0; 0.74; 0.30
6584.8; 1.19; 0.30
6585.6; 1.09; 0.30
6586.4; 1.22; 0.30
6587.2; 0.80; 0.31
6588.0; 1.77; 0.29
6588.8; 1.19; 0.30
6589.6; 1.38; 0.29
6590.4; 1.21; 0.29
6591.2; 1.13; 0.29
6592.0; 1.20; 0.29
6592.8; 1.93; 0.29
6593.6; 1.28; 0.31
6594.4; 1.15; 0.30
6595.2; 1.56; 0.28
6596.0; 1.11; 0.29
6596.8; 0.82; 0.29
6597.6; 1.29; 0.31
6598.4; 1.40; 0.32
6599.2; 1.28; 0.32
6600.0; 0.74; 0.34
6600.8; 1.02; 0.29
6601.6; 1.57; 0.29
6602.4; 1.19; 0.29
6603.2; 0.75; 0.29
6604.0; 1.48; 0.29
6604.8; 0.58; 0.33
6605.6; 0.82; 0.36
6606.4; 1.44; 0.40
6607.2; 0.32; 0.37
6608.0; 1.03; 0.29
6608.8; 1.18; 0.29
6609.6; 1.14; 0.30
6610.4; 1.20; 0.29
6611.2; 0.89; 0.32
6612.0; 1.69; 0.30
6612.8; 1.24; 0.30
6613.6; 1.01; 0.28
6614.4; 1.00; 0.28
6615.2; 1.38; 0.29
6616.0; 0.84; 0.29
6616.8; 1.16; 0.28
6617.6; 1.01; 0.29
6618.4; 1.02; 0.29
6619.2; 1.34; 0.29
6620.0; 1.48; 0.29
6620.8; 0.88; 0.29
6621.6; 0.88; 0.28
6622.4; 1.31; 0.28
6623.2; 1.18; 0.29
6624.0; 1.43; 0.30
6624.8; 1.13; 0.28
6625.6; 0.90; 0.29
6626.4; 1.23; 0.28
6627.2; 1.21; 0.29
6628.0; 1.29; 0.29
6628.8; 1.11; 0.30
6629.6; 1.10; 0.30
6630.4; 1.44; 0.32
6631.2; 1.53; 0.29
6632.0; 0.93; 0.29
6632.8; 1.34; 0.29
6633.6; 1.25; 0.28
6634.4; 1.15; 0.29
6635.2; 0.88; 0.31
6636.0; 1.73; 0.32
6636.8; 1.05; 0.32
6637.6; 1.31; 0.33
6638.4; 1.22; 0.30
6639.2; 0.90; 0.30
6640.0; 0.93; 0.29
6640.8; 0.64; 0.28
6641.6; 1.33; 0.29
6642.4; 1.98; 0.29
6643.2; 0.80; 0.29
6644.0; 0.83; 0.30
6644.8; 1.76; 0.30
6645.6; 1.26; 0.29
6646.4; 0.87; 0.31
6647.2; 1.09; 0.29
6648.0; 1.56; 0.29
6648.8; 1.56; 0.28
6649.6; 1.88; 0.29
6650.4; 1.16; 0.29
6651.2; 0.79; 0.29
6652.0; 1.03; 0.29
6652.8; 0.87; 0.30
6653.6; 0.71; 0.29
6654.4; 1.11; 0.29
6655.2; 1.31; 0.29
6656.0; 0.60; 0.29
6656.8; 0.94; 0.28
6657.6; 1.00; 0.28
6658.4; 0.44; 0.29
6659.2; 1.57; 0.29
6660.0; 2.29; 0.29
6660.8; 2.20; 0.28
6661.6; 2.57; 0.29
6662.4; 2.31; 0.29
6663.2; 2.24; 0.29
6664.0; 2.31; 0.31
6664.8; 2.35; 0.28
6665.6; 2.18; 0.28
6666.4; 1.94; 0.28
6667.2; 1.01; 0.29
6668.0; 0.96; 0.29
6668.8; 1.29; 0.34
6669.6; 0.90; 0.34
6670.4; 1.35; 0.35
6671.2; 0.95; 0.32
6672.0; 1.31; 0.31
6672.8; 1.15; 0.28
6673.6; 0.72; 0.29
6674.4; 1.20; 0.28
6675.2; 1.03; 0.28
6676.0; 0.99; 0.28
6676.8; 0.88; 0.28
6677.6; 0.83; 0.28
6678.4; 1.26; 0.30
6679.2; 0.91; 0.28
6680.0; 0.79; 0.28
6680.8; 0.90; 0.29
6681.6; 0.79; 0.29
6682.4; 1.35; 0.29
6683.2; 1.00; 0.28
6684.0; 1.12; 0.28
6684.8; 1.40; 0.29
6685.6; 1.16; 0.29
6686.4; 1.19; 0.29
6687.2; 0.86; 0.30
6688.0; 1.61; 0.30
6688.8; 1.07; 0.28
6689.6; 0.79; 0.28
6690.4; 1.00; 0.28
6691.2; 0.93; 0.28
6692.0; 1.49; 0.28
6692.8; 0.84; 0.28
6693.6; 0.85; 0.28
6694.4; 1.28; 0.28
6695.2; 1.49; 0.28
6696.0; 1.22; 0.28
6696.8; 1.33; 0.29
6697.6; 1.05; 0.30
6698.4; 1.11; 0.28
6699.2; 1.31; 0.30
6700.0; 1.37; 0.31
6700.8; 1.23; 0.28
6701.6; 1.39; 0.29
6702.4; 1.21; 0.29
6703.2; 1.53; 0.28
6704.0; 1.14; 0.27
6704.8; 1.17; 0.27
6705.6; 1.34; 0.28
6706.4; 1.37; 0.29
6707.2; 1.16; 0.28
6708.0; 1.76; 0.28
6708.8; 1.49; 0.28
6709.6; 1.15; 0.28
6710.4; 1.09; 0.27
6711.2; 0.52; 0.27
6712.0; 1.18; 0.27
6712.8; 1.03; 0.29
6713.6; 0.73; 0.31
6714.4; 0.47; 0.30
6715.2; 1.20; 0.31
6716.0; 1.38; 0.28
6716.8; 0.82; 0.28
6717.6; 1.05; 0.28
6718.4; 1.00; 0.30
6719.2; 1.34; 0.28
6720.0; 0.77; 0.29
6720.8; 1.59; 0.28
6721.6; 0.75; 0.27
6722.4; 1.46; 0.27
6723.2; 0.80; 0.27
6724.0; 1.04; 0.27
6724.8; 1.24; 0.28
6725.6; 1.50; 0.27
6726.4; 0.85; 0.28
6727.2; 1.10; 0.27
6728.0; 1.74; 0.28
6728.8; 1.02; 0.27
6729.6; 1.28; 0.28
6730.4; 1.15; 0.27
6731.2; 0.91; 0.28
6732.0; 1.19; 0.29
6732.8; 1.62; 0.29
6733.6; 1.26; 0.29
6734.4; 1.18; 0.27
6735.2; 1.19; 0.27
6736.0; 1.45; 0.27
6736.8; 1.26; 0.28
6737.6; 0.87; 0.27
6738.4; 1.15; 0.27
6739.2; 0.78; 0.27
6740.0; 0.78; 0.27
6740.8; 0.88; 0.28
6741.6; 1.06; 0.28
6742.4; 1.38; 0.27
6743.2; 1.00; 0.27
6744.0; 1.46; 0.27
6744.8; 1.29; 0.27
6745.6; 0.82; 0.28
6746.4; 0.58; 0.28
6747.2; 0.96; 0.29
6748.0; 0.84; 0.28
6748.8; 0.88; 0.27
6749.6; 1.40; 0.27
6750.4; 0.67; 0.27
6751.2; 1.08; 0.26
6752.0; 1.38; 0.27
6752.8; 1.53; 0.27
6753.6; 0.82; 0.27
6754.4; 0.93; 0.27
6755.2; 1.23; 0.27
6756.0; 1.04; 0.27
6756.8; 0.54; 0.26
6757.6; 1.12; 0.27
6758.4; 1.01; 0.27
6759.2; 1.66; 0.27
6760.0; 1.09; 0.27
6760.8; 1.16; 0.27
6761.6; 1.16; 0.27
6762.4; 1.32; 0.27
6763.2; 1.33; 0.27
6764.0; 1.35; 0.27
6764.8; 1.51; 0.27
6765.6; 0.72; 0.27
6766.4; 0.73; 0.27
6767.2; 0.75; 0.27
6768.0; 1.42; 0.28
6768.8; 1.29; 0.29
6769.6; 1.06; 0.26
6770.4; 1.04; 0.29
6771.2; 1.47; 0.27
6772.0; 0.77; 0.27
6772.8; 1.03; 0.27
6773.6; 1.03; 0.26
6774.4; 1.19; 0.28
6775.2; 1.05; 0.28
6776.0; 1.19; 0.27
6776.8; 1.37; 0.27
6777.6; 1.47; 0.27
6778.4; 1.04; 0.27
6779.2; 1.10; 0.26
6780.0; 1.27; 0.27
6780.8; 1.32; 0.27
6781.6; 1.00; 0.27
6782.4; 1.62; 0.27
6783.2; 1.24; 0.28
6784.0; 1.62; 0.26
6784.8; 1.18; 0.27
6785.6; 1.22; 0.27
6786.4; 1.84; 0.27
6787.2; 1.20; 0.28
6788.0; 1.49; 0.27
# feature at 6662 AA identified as H-beta 4861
